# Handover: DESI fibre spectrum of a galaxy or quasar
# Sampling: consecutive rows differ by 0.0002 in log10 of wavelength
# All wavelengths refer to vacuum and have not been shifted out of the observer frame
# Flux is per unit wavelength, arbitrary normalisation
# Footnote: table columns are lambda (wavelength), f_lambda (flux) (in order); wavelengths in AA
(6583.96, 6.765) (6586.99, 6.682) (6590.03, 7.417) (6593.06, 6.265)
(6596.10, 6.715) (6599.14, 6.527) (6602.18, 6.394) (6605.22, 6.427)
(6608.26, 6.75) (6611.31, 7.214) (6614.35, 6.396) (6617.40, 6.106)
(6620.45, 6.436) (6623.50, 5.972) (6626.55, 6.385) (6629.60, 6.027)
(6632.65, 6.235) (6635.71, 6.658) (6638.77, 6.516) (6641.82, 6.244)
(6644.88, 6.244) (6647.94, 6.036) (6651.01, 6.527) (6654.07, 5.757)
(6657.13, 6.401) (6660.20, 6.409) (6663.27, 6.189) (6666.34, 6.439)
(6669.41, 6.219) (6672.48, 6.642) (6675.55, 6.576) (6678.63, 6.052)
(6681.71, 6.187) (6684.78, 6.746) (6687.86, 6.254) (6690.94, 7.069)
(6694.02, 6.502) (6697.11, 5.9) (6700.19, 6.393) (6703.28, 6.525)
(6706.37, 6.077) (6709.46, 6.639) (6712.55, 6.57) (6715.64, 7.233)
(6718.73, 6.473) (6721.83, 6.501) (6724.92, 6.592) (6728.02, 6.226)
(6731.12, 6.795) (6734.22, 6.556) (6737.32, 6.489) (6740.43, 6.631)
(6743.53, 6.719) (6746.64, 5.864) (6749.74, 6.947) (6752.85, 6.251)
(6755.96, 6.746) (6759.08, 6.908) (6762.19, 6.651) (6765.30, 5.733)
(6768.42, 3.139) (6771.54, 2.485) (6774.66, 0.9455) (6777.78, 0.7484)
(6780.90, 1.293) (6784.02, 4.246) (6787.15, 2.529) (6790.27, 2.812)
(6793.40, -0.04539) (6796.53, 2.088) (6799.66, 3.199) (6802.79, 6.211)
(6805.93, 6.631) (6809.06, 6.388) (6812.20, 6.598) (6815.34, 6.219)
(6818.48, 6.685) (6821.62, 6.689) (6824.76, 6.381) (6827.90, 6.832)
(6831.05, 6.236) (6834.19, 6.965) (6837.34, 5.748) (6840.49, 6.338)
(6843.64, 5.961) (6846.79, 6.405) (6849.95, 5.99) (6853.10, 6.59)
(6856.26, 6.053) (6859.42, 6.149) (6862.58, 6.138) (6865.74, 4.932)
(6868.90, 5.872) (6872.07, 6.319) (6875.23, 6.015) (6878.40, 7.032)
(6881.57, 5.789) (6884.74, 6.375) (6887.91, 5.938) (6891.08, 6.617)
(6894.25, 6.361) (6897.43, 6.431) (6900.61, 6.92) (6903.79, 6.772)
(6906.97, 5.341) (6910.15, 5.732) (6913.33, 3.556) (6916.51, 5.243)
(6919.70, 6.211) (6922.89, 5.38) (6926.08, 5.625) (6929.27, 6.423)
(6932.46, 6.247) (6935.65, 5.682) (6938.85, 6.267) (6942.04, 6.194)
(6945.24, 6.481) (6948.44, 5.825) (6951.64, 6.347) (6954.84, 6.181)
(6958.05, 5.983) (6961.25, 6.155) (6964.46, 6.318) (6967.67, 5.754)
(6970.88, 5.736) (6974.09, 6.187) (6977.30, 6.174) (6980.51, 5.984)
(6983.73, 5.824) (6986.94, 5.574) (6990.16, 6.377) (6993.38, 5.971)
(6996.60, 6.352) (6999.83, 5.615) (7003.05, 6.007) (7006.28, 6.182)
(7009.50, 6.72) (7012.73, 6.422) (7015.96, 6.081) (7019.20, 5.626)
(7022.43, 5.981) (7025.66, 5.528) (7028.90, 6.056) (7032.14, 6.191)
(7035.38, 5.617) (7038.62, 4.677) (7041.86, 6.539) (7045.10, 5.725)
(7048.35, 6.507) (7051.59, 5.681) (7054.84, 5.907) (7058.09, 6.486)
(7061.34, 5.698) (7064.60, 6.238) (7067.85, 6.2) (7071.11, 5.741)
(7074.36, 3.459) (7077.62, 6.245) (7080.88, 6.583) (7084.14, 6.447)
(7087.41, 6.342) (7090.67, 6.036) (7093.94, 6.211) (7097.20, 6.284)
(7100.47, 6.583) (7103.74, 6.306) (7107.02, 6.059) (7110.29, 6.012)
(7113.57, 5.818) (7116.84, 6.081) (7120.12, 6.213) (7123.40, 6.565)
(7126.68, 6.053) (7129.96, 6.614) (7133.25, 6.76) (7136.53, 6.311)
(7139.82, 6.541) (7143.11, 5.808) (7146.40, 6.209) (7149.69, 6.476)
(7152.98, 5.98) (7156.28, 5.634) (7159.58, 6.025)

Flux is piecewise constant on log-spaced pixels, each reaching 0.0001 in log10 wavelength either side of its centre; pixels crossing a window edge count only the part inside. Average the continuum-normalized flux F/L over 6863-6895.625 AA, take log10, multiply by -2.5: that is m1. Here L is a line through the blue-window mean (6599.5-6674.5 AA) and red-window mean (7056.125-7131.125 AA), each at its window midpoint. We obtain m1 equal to 0.02 mag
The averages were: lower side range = 6.36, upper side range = 6.1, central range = 6.13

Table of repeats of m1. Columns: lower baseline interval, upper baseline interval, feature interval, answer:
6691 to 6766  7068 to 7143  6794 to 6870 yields 0.09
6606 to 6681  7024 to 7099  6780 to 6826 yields 0.33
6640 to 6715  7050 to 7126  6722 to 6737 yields -0.03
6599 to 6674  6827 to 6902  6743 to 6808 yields 0.45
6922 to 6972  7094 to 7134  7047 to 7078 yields 0.07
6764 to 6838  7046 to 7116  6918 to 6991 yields -0.14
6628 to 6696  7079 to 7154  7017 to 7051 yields 0.08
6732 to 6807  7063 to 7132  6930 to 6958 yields -0.15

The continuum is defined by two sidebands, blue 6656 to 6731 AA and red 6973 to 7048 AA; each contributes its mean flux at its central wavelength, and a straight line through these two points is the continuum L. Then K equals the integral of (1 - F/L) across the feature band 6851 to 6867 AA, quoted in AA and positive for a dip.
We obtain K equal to 0.6 AA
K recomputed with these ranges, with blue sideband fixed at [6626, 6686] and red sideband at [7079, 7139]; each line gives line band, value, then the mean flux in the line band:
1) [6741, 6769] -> 0.39 AA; 6.23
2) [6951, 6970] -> 0.63 AA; 6.1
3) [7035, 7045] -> 1.07 AA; 5.63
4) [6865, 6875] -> 0.78 AA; 5.82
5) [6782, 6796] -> 8.84 AA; 2.33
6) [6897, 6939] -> 3.28 AA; 5.81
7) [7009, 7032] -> 0.97 AA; 6.03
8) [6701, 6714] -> -0.27 AA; 6.45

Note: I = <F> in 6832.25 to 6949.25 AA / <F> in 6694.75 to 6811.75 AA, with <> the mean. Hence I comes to 1.2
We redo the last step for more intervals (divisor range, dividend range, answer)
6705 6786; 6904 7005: 1.08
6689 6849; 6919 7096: 1.08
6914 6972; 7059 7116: 1.01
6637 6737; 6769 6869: 0.77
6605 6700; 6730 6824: 0.77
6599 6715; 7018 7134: 0.94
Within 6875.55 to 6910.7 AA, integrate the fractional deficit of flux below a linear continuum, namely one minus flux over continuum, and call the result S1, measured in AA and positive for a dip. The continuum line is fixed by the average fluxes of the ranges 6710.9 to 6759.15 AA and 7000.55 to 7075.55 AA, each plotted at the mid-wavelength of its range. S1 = -0.5 AA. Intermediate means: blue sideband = 6.58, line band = 6.31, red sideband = 5.89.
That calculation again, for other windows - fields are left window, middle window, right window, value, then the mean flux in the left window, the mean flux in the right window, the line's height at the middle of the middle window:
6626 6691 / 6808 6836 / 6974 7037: -1.64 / 6.34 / 6.02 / 6.19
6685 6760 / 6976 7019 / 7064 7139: 1.15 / 6.54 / 6.14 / 6.25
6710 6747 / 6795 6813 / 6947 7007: 3.58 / 6.58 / 6.03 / 6.41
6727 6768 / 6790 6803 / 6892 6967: 7.82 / 6.41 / 5.99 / 6.3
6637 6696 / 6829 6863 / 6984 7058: -0.42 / 6.37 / 5.98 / 6.17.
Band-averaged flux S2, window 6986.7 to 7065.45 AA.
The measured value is 5.99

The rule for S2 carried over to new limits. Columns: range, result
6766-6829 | 4.11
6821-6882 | 6.22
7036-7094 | 5.92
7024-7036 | 5.87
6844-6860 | 6.22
